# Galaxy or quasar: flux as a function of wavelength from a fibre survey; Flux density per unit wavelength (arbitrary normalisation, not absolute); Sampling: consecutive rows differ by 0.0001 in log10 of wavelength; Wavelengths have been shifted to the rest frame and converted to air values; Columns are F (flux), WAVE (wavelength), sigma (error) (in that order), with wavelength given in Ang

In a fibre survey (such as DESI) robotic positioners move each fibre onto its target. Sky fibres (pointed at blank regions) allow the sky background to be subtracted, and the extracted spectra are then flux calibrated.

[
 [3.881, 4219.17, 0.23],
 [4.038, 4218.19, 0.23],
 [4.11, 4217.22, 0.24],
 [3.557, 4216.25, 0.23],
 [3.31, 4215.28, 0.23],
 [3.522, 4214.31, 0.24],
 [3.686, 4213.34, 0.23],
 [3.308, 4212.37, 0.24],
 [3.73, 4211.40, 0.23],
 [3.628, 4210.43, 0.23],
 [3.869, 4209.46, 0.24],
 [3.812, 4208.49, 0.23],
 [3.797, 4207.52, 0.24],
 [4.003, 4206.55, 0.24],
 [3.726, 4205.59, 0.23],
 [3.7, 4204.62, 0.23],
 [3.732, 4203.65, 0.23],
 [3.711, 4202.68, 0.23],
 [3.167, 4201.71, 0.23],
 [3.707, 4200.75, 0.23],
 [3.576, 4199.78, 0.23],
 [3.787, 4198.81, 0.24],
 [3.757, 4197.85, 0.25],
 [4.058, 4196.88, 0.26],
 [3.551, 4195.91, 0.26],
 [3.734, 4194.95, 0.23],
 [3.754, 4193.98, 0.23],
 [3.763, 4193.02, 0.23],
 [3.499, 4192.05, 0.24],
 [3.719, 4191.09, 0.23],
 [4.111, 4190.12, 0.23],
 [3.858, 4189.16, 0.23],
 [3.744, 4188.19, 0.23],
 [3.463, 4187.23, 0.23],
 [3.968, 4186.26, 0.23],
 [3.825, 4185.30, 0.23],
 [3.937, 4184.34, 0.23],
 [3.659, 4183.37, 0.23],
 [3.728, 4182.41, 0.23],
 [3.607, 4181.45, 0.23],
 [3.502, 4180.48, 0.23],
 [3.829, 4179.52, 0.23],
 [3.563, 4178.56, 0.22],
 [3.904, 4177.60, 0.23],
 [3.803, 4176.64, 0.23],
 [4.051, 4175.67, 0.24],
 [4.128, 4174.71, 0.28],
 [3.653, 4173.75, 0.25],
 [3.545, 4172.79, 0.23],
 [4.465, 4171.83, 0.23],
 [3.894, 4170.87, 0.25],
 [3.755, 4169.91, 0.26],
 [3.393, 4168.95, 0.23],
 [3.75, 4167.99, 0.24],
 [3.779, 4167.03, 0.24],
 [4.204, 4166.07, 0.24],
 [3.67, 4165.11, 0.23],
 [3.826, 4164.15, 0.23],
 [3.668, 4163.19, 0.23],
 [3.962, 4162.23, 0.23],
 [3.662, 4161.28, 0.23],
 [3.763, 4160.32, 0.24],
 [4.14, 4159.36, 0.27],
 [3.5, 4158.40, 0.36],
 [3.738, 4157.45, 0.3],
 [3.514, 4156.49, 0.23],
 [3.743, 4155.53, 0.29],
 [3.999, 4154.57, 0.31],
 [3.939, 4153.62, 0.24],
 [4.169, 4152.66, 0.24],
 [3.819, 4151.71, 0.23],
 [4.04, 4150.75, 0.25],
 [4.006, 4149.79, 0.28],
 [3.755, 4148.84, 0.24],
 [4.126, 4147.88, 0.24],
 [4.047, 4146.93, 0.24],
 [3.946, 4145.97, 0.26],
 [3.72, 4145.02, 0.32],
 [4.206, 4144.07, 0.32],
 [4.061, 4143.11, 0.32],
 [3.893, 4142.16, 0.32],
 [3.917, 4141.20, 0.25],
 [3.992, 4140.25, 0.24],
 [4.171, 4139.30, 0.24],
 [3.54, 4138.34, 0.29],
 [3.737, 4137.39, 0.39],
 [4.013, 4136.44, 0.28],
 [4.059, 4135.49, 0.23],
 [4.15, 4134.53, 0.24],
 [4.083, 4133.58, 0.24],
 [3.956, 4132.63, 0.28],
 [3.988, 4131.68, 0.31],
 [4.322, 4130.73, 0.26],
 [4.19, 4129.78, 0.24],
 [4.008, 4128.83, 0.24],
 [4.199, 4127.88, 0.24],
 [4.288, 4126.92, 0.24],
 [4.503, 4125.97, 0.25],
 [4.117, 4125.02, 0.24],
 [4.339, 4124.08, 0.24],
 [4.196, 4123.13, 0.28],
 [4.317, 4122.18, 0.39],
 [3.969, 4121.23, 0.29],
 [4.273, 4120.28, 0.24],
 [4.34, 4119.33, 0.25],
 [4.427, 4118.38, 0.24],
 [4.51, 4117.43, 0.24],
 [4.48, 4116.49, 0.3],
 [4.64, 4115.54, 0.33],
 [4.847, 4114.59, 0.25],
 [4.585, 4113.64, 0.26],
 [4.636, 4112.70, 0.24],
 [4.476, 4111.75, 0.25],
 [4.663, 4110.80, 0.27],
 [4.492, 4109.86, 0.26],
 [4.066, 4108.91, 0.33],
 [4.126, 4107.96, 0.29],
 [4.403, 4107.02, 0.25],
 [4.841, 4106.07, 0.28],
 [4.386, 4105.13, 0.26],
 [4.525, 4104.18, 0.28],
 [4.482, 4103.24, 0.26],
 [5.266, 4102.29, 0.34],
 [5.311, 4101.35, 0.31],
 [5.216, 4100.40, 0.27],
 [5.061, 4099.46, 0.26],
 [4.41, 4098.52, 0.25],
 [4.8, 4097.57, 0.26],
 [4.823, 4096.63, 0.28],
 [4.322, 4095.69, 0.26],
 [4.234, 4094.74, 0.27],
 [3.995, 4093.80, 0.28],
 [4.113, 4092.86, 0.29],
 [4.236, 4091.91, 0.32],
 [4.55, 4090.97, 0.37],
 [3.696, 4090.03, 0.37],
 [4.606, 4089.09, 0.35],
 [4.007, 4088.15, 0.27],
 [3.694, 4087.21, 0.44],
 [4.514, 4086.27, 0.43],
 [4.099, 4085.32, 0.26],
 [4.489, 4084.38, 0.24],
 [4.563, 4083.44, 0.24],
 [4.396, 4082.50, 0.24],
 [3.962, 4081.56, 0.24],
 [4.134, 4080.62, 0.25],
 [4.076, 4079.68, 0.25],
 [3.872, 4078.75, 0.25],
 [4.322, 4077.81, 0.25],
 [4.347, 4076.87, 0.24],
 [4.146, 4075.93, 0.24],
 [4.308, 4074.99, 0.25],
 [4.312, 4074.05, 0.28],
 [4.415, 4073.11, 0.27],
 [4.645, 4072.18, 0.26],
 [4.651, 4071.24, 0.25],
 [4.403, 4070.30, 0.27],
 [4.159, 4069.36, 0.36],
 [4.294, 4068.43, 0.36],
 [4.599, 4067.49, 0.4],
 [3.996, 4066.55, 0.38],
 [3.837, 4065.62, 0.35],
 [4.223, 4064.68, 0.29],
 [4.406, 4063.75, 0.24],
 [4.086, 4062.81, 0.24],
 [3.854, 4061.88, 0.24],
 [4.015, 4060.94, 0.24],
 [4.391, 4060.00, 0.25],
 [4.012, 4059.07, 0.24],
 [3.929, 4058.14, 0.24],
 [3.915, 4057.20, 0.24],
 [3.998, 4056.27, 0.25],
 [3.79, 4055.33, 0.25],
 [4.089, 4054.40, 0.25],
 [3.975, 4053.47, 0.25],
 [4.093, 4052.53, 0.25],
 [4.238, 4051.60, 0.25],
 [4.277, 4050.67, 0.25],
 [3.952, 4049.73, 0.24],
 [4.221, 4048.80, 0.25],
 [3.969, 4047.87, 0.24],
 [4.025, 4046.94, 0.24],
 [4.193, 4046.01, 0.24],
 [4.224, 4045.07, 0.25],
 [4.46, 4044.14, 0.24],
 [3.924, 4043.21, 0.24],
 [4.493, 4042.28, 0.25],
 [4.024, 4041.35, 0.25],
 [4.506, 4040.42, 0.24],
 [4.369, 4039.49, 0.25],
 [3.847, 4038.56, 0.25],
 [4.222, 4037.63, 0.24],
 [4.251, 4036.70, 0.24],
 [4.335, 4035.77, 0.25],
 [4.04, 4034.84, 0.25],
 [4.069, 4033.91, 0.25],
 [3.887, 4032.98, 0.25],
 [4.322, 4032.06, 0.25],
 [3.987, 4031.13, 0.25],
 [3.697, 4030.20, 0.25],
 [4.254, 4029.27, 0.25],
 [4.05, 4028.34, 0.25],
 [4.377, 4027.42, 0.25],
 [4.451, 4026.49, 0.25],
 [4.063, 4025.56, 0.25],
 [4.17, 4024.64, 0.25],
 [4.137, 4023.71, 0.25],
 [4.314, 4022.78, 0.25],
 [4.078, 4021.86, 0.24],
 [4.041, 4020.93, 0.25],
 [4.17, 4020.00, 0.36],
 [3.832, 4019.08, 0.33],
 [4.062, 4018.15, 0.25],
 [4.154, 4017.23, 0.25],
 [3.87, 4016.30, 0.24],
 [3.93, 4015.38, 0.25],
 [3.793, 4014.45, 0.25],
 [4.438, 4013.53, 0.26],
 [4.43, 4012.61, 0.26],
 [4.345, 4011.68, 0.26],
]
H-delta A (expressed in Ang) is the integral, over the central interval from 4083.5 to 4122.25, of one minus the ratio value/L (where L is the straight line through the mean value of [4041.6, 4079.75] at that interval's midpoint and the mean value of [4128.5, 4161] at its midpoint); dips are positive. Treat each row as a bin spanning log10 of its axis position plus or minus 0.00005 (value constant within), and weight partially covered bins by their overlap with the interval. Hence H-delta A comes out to -3.9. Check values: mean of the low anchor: 4.17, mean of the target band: 4.46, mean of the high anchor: 3.95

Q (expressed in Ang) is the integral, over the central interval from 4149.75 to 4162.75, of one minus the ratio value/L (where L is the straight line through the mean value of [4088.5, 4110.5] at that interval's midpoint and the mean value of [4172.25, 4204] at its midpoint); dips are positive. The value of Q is 0.5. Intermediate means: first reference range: 4.52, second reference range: 3.74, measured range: 3.85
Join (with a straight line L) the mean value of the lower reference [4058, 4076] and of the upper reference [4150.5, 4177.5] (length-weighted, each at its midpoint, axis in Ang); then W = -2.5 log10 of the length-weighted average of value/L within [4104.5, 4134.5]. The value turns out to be -0.08 mag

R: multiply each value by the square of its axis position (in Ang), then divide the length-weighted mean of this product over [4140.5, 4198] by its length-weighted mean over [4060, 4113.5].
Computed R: 0.91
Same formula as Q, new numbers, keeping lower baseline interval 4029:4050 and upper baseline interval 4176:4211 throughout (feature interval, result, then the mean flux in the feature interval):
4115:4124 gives -0.96 Ang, 4.35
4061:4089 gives -1.29 Ang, 4.24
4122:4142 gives -0.98 Ang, 4.09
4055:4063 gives 0.18 Ang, 4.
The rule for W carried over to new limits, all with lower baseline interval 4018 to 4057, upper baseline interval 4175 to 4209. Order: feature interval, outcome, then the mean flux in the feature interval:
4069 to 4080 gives -0.07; 4.31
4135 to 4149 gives -0.02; 3.95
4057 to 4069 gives -0.02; 4.13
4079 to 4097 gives -0.06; 4.23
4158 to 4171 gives 0.01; 3.78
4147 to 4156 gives -0.03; 3.96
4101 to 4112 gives -0.16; 4.58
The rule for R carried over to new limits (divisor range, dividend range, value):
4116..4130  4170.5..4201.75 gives 0.91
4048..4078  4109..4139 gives 1.05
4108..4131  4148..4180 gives 0.90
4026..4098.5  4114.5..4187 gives 0.99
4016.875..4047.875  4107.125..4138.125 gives 1.08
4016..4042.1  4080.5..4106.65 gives 1.11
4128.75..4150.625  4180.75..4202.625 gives 0.96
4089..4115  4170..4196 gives 0.87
